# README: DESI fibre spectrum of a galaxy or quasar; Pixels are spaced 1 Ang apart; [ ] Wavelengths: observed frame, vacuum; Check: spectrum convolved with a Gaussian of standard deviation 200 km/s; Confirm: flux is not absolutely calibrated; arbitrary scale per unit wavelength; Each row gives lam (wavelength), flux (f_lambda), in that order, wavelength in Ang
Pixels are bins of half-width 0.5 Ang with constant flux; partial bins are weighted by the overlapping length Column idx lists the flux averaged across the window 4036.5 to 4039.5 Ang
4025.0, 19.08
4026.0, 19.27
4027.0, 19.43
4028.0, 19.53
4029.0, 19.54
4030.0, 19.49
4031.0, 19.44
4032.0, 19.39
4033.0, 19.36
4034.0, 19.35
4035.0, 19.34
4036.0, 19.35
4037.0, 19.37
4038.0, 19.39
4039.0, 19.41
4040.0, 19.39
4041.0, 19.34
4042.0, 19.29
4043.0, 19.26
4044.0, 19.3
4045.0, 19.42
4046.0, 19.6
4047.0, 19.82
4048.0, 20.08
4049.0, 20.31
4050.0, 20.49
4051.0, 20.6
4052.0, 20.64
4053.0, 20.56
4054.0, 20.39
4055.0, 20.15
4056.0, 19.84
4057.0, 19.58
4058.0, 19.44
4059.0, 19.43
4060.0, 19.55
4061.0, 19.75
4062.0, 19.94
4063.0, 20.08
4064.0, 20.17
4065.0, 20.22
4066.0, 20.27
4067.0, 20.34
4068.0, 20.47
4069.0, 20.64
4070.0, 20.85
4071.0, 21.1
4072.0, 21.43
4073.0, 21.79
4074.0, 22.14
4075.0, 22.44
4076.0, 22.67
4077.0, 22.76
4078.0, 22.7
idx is 19.4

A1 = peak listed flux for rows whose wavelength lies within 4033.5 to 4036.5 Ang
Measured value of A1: 19.35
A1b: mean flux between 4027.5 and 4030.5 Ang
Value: 19.5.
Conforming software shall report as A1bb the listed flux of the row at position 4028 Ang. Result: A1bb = 19.53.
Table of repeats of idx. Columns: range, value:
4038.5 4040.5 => 19.4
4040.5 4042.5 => 19.3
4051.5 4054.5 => 20.5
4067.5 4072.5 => 20.9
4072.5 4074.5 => 22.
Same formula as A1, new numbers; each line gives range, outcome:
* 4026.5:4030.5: 19.54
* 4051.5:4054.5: 20.64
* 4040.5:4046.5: 19.6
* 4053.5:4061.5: 20.39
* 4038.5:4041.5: 19.41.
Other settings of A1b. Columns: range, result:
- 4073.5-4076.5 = 22.4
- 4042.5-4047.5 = 19.5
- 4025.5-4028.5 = 19.4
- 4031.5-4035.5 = 19.4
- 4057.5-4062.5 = 19.6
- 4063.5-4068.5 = 20.3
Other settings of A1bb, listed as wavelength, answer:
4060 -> 19.55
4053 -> 20.56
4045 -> 19.42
